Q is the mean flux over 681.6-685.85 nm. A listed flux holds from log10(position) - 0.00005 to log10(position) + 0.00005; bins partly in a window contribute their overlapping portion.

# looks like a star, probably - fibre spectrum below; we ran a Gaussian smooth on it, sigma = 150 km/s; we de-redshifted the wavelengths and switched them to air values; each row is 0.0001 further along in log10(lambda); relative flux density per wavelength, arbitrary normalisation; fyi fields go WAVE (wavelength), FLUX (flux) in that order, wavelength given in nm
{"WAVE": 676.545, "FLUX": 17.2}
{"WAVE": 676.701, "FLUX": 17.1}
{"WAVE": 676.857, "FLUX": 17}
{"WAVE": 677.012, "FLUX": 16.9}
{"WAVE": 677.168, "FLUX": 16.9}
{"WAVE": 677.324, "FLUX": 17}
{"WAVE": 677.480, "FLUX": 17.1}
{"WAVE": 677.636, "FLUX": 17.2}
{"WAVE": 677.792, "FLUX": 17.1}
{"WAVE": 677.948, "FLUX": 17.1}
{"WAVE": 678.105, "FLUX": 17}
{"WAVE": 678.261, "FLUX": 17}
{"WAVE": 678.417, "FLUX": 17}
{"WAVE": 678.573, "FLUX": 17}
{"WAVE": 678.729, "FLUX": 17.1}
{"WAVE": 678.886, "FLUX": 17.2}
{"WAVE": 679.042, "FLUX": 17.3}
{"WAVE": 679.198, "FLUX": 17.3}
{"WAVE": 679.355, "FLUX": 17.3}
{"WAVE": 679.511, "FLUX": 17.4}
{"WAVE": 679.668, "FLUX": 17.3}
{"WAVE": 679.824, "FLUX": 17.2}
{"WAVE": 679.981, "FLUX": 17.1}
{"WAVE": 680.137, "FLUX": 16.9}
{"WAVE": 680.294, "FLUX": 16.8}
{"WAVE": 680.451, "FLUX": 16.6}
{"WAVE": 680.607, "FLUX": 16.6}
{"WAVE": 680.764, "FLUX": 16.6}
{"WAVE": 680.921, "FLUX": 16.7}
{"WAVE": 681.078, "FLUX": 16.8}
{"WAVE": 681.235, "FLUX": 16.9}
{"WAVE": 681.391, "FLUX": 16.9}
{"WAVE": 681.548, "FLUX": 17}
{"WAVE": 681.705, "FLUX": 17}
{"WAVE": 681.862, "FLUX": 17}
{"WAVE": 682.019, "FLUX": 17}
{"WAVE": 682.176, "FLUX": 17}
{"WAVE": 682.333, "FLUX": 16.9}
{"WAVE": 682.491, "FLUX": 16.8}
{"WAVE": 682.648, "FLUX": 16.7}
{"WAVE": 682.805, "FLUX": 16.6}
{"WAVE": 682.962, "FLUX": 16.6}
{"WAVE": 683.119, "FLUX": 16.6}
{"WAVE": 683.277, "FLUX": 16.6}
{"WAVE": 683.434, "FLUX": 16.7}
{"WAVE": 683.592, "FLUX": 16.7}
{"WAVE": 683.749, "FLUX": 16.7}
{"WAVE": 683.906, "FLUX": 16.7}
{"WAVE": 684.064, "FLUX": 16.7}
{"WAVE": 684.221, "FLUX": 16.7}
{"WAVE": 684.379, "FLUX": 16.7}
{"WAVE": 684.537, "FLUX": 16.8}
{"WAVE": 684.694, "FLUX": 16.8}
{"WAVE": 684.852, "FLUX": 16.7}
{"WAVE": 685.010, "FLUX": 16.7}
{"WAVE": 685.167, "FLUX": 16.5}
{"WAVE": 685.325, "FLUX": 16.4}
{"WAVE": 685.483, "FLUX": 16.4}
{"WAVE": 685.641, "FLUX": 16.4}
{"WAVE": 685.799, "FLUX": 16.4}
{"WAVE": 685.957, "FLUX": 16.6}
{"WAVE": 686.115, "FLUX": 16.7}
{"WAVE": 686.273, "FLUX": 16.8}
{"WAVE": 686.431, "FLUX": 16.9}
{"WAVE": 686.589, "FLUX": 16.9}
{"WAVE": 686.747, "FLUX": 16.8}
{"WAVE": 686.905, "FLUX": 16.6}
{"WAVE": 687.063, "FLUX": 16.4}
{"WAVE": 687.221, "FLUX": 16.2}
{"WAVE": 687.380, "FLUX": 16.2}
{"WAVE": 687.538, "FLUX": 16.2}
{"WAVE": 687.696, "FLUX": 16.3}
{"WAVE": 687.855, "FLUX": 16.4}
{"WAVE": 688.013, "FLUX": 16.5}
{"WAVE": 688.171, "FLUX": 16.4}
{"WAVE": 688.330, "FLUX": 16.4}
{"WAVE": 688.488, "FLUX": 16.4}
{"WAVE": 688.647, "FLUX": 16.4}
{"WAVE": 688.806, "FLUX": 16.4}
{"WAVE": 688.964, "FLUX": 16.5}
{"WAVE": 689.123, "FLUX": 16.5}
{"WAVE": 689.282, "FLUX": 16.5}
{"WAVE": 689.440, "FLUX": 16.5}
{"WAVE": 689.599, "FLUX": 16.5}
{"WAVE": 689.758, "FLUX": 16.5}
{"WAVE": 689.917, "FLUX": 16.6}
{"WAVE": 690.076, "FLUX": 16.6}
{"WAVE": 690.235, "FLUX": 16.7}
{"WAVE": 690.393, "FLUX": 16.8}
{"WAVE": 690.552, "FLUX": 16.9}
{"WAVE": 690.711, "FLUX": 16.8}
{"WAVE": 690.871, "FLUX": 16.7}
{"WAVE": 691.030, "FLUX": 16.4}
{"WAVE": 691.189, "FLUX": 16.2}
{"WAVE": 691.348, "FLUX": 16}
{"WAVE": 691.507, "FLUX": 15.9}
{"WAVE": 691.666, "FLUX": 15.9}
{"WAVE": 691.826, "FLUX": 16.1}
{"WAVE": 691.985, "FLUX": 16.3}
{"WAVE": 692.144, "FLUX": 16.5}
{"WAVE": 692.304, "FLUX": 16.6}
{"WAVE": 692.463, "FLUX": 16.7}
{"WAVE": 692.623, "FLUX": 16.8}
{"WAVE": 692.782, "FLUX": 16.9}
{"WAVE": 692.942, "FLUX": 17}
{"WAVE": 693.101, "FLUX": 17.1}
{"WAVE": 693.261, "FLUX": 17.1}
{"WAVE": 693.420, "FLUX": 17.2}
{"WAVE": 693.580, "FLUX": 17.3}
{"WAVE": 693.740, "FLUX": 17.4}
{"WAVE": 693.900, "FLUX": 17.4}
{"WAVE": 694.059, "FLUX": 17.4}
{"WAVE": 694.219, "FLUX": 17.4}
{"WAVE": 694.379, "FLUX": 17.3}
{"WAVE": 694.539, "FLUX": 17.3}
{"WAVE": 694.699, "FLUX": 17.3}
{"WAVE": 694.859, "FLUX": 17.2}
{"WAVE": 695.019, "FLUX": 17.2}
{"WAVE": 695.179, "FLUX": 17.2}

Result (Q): 16.7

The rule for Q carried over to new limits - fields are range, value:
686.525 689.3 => 16.4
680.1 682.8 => 16.8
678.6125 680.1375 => 17.2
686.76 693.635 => 16.5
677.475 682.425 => 17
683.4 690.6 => 16.6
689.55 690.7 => 16.7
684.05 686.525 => 16.6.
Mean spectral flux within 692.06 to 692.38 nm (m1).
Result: 16.5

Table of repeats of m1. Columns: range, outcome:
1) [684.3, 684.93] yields 16.7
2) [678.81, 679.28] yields 17.3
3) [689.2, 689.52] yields 16.5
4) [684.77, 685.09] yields 16.7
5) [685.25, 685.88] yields 16.4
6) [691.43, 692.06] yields 16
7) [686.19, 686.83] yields 16.9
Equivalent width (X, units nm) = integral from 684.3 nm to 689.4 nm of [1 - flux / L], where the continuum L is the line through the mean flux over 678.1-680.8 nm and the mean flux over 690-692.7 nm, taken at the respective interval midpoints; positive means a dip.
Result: 0.05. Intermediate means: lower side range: 17.1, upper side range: 16.5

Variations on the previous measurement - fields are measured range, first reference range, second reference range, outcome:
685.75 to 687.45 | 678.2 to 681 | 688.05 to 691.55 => 0.01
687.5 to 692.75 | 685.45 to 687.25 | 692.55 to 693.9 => 0.13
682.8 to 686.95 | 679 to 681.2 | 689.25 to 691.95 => 0.02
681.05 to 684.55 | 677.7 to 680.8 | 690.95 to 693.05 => 0.02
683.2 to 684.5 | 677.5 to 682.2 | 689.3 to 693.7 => 0.01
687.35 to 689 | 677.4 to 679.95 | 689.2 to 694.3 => 0.04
